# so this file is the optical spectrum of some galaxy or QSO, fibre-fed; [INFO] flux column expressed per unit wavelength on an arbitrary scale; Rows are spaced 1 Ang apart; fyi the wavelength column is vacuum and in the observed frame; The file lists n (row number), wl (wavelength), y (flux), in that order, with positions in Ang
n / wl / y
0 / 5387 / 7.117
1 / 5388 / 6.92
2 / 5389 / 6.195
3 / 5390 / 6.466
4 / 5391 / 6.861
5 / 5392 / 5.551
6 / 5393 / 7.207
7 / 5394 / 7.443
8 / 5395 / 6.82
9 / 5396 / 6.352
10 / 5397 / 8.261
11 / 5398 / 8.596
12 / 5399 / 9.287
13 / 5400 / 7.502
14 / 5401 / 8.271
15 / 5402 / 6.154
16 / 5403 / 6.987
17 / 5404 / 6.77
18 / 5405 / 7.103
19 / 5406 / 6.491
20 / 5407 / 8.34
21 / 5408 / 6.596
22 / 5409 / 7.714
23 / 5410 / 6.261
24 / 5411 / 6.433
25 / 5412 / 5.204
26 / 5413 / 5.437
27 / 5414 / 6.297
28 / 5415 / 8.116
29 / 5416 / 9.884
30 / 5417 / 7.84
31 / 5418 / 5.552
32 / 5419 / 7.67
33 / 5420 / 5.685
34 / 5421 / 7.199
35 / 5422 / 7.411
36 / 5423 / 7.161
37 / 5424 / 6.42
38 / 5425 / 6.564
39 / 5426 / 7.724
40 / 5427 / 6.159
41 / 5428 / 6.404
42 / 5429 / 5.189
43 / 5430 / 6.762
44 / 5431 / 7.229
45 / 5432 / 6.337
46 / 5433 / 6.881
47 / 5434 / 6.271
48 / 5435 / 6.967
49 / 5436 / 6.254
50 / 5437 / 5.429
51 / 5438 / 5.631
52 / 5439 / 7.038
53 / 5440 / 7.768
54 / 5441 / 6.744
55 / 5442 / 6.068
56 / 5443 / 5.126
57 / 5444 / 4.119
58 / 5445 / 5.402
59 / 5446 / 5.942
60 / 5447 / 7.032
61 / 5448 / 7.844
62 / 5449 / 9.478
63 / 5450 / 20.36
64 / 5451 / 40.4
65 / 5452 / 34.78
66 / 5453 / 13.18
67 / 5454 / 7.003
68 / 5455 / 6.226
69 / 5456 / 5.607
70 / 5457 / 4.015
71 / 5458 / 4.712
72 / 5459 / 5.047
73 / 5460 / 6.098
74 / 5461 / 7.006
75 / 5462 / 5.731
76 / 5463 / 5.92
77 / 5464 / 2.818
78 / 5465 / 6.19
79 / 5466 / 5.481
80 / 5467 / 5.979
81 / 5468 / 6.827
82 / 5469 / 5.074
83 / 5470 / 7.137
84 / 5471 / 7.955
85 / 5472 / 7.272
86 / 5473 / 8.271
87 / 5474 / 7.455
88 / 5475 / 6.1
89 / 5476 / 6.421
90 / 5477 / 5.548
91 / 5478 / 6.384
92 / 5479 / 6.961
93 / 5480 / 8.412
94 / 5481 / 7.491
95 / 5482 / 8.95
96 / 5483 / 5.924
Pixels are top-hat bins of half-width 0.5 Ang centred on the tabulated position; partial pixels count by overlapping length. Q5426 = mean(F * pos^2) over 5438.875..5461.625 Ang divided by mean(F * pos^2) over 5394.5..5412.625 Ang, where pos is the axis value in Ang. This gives 1.41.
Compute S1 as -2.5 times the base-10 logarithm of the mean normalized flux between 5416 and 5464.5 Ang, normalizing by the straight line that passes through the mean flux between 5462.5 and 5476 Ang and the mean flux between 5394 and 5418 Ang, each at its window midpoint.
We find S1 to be -0.20 mag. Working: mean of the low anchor 7.22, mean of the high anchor 6.35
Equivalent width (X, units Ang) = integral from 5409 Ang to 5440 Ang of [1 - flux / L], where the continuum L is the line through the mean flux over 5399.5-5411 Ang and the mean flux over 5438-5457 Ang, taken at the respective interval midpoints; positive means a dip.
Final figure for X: 7.14 Ang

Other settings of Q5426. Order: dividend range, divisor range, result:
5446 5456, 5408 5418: 2.23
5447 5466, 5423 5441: 1.61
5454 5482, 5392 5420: 0.90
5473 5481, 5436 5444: 1.14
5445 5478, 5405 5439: 1.33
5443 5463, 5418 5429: 1.55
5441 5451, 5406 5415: 1.45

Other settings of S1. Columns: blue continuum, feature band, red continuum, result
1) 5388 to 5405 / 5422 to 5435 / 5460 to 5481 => 0.04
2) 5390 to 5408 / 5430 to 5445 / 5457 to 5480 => 0.07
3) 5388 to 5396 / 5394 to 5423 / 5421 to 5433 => -0.08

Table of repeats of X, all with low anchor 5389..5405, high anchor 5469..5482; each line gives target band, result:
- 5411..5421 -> 0.46 Ang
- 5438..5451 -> -3.23 Ang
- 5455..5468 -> 3.02 Ang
